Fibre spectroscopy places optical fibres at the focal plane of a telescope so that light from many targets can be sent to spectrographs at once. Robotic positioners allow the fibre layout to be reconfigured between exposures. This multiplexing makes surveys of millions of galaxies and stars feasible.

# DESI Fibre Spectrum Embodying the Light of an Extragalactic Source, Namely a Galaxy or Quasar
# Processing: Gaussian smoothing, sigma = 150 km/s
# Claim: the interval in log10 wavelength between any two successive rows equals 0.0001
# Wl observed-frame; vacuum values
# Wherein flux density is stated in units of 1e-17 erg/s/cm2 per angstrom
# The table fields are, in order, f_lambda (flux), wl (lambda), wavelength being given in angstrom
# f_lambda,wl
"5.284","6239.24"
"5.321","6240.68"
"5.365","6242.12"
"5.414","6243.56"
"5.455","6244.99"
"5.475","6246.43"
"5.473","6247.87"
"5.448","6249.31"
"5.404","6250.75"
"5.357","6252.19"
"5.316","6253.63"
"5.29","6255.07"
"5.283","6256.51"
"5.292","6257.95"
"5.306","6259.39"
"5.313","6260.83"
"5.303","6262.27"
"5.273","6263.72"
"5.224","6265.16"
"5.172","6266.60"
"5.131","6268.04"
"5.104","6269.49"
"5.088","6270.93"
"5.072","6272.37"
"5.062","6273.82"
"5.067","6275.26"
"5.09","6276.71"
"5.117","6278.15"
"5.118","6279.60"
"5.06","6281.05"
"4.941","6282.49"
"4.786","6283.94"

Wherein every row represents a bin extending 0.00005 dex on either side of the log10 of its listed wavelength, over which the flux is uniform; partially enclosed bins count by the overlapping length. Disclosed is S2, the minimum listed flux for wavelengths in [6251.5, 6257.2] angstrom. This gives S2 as 5.283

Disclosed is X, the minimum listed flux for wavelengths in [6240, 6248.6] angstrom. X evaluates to 5.321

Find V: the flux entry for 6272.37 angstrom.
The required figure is 5.072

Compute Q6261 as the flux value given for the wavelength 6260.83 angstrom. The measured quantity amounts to 5.313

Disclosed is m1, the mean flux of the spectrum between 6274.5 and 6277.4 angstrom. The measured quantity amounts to 5.08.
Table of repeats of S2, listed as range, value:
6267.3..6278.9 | 5.062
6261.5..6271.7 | 5.088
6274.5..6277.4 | 5.067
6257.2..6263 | 5.292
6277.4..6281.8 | 5.06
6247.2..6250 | 5.448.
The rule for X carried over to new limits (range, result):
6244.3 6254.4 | 5.316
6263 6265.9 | 5.224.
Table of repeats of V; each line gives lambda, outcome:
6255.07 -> 5.29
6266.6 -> 5.172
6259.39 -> 5.306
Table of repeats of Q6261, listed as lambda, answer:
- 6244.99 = 5.455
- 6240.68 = 5.321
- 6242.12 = 5.365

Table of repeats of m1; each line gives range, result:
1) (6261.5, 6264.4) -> 5.28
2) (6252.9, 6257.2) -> 5.3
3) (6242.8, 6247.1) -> 5.45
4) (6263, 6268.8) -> 5.2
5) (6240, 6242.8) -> 5.34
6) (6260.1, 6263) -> 5.3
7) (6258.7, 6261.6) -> 5.32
